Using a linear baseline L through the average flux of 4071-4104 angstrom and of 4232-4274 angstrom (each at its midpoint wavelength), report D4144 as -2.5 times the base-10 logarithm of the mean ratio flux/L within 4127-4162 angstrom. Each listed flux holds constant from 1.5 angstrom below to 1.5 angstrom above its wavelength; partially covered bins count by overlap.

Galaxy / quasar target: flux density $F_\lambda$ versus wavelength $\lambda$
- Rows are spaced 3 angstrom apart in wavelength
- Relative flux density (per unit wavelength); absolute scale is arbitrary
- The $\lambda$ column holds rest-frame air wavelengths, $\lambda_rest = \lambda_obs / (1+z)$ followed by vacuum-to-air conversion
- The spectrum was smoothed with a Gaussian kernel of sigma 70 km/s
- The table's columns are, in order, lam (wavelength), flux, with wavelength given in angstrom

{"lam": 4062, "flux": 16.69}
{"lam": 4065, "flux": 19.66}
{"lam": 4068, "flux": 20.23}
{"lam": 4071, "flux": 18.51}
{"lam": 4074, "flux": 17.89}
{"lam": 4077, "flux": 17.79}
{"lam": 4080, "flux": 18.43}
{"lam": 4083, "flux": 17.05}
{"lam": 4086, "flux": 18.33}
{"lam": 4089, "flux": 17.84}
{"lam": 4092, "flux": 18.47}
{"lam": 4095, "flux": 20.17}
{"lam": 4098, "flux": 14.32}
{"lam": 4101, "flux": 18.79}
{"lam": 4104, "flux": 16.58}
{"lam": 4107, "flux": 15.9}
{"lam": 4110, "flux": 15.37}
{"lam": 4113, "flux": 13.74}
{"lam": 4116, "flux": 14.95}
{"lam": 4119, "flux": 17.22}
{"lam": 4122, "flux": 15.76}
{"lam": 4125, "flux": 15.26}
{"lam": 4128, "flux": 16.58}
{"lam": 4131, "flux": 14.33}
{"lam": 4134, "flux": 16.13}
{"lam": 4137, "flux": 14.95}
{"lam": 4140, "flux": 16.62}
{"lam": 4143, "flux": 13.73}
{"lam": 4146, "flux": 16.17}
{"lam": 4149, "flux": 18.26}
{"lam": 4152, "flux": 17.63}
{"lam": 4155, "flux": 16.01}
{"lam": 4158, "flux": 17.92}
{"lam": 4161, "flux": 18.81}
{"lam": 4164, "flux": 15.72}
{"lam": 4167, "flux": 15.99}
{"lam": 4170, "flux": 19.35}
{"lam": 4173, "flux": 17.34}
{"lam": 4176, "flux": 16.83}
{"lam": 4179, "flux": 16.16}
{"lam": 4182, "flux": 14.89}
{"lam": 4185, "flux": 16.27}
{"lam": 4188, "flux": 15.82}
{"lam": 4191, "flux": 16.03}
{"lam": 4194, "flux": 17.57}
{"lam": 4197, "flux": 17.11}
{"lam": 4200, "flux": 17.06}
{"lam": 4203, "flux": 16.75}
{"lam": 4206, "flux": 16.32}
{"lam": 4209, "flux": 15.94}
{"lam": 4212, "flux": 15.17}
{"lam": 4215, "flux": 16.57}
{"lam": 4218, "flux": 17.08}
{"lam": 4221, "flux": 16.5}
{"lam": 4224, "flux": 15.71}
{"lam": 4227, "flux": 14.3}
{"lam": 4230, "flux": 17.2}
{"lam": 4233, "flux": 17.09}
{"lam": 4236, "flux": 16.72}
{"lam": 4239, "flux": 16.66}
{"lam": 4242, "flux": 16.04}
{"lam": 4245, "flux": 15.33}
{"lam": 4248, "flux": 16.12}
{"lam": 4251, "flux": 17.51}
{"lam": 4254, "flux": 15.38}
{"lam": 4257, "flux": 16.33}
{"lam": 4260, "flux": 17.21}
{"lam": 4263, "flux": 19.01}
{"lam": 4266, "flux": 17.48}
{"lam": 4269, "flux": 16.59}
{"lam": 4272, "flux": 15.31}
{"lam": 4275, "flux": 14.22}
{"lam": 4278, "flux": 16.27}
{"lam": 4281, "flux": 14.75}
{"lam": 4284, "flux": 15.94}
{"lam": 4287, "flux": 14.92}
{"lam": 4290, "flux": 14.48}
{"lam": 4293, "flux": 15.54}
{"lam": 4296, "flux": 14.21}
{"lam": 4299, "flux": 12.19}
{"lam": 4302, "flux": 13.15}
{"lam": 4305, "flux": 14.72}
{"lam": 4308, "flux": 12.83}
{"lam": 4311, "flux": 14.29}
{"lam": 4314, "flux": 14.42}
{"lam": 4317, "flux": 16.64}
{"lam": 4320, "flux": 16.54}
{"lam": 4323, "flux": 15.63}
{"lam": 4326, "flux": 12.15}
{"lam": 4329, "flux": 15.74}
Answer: 0.07 mag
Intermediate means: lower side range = 17.9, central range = 16.4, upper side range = 16.6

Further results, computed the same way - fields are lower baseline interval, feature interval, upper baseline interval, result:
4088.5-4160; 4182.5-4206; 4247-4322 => -0.04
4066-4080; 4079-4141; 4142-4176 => 0.09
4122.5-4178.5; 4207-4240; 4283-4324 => -0.04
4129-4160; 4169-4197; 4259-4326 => -0.05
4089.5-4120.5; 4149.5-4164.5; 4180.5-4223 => -0.06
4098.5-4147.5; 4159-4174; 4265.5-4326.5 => -0.13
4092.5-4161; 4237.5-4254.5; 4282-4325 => -0.07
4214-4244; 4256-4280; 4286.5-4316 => -0.09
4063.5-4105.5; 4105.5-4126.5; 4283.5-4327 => 0.14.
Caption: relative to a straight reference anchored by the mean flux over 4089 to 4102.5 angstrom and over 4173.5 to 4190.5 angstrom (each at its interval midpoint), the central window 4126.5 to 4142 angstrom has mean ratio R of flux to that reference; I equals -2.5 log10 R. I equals 0.10 mag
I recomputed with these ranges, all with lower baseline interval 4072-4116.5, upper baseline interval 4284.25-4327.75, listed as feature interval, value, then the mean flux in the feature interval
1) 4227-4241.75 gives -0.083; 16.6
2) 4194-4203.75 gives -0.085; 17.1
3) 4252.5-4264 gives -0.125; 16.9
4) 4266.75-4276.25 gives -0.048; 15.6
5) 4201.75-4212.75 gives -0.027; 16.1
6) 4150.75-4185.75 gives -0.048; 16.9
